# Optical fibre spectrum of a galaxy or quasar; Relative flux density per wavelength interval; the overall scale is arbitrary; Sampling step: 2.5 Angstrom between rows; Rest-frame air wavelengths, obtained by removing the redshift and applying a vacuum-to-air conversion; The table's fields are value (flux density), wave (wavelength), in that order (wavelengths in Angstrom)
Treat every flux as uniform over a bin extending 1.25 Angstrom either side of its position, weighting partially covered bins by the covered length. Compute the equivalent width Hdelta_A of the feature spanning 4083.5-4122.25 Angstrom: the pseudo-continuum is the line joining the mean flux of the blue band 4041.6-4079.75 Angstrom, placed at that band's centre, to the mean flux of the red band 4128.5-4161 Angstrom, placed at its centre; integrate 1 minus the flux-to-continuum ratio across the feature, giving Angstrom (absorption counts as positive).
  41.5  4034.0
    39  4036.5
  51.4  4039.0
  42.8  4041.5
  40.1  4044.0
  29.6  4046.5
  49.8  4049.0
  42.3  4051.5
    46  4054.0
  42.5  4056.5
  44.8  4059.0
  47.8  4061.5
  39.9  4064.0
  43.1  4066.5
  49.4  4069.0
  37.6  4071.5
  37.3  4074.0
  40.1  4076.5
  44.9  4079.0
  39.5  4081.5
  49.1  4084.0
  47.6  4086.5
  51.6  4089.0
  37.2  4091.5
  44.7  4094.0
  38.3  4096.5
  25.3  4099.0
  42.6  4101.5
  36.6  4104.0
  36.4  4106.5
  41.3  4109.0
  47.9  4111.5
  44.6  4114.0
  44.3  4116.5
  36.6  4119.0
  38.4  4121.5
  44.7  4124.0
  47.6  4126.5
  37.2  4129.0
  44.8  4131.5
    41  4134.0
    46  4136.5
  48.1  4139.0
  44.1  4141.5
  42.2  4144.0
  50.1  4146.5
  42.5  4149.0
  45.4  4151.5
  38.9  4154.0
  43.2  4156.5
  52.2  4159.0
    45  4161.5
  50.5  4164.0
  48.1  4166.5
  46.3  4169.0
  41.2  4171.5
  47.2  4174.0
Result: 1.9 Angstrom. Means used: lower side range 42.3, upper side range 44.5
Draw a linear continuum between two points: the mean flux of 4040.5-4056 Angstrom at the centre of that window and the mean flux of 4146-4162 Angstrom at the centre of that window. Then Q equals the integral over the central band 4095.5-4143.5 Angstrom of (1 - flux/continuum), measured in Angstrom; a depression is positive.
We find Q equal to 2.91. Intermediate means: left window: 41.8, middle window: 41.4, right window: 45.1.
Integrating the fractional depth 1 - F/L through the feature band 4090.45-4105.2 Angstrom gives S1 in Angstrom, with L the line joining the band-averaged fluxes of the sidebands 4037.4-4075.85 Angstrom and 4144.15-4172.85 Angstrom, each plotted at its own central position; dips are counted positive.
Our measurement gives 2.2 Angstrom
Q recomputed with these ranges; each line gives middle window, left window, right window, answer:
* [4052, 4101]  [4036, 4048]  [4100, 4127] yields -1.48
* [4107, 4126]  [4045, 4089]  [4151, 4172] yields 0.89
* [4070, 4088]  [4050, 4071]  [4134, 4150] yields 0.80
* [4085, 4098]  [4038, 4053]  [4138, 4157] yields -0.08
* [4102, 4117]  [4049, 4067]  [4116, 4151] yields 0.66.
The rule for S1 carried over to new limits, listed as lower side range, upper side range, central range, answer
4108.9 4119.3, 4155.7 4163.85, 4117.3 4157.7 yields 2.2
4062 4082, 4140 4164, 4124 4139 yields 0.2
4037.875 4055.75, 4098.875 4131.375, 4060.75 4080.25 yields 0.0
